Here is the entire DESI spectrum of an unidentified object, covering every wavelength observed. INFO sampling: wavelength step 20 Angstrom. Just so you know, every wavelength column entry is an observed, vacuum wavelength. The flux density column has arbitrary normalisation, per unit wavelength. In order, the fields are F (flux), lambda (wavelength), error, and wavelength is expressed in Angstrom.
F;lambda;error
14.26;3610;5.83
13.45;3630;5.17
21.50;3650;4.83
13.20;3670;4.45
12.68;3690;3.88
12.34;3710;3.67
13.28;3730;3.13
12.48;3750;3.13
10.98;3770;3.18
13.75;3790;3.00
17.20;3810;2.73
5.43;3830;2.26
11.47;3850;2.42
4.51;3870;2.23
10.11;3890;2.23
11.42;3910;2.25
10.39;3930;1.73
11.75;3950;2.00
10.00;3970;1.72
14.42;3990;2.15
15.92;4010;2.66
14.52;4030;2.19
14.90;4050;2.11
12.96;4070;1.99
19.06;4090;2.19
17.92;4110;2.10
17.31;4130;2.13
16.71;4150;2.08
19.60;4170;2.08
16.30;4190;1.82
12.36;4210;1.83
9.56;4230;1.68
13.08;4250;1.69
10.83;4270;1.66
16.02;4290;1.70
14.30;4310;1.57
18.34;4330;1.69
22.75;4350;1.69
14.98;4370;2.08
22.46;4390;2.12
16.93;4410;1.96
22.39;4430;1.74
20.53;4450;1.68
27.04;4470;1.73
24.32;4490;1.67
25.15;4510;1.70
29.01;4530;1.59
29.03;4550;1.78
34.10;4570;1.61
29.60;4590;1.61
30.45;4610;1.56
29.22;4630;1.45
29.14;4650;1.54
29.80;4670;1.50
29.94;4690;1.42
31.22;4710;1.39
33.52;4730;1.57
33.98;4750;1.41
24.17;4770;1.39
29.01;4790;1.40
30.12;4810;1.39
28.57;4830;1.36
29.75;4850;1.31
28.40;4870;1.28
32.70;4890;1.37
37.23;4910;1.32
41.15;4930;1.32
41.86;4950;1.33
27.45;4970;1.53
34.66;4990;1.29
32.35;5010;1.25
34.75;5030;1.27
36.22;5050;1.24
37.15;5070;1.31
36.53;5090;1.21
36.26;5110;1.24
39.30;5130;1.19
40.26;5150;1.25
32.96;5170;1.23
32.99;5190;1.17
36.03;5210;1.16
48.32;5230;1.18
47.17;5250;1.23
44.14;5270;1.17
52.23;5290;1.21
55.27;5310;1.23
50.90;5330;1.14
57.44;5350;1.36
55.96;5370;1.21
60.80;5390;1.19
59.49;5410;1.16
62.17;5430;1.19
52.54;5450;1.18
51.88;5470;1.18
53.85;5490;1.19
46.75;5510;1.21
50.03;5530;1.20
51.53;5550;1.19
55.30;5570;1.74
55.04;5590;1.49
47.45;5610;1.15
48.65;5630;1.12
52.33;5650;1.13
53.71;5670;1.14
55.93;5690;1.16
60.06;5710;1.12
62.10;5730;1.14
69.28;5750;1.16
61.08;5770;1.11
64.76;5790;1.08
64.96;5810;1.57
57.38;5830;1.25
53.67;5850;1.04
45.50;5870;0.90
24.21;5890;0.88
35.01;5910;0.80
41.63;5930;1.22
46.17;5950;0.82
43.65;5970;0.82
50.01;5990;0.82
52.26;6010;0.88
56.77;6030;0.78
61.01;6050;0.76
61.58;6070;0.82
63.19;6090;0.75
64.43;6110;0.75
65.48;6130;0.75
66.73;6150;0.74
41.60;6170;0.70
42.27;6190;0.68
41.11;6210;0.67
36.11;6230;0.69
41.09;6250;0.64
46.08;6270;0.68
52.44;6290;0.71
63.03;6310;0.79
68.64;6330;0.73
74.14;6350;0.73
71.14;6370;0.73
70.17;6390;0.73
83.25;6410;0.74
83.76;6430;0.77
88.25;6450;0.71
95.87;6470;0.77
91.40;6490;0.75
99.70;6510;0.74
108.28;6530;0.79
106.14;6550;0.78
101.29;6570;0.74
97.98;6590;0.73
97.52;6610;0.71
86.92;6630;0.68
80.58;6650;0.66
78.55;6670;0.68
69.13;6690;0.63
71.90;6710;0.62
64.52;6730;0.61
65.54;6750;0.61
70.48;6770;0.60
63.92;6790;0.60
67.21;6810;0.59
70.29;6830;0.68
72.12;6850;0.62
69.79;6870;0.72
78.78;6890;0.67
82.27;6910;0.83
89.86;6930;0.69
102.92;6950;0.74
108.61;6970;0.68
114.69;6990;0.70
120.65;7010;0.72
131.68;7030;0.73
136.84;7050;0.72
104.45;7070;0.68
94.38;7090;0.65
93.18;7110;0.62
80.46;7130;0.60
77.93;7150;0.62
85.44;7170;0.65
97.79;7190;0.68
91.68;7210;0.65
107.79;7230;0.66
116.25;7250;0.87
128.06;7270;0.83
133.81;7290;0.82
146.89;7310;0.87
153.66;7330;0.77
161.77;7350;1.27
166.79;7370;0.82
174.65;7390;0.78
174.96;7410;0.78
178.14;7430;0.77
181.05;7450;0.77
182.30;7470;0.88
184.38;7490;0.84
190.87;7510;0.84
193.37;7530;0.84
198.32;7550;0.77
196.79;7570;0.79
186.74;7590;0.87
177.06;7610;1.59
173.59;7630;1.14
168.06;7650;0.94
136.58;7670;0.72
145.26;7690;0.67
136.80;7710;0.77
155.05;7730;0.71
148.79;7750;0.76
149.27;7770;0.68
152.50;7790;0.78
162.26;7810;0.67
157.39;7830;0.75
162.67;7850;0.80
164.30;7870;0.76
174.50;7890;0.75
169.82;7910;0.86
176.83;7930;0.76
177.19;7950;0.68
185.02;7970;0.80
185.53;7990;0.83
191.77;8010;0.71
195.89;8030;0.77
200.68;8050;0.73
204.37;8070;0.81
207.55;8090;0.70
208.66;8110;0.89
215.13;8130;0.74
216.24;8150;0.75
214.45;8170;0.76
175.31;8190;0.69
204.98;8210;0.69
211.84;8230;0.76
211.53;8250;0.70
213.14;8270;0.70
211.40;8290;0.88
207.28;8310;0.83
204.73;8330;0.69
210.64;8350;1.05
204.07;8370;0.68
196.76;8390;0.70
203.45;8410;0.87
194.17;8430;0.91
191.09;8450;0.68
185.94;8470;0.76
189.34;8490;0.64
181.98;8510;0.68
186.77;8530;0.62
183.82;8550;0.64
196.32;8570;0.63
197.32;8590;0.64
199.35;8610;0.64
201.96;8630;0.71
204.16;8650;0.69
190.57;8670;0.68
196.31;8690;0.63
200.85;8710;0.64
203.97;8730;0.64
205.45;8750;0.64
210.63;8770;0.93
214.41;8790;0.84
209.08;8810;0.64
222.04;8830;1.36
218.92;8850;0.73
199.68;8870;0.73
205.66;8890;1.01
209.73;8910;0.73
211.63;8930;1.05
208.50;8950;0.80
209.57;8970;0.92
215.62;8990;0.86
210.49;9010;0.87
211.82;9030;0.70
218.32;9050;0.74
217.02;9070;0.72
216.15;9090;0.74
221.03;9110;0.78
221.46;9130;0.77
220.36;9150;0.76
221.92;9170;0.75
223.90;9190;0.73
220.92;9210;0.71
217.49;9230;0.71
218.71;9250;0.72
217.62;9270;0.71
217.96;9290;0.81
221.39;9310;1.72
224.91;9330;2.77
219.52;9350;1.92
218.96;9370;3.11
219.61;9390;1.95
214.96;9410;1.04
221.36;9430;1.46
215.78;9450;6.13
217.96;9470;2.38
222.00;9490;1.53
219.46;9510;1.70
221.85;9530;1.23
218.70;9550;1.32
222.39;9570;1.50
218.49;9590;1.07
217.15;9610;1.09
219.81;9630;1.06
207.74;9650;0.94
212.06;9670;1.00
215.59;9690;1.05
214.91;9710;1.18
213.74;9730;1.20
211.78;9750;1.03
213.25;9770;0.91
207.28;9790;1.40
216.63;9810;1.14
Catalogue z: 0.000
